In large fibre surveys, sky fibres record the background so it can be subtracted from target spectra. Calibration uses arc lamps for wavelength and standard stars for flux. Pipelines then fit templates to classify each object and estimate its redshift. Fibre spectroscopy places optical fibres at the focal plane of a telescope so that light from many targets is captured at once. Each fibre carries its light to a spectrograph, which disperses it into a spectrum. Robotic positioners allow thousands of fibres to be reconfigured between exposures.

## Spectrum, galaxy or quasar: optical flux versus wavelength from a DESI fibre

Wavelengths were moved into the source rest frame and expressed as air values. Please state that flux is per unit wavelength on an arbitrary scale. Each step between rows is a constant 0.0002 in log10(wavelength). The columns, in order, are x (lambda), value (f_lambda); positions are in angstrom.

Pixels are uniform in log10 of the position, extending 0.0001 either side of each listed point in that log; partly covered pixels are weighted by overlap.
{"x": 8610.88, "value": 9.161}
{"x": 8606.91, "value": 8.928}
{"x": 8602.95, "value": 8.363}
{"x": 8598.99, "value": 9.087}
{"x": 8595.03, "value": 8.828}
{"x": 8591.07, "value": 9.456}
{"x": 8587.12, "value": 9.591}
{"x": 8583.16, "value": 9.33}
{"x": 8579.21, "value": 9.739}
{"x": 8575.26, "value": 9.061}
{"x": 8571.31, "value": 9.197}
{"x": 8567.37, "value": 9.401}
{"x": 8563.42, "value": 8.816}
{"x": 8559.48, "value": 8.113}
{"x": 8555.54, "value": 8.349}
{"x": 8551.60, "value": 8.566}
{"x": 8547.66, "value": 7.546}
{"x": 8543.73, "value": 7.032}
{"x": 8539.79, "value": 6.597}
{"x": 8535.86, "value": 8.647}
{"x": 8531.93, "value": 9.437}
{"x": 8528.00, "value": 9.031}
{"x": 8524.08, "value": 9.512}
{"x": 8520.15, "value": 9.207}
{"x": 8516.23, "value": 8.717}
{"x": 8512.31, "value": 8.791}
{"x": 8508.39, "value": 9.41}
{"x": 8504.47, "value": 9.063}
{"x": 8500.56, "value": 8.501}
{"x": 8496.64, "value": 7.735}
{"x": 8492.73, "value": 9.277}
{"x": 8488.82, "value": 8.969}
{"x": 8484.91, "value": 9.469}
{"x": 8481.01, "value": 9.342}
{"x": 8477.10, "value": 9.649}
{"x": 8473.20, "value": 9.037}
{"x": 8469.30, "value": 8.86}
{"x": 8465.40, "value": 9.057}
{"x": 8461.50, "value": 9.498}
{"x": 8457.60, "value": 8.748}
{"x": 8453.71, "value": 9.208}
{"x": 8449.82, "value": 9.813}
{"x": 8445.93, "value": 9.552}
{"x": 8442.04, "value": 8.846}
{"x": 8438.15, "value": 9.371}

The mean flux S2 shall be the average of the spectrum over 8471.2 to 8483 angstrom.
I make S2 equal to 9.35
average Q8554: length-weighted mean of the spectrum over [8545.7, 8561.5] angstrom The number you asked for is 8.15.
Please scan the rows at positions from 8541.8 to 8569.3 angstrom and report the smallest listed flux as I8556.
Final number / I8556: 7.032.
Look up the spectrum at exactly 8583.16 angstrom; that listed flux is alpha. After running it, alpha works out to 9.33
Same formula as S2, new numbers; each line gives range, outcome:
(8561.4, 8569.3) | 9.1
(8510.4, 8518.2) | 8.76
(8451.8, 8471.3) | 9.07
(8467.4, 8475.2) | 8.96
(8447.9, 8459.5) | 9.26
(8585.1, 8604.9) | 9.06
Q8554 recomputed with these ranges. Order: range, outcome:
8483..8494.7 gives 9.24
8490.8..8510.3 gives 8.79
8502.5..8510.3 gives 9.24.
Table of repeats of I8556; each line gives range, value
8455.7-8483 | 8.748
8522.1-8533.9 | 9.031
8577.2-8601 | 8.828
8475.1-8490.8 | 8.969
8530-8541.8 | 6.597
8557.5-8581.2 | 8.113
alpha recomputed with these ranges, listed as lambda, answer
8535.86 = 8.647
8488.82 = 8.969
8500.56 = 8.501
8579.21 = 9.739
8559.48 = 8.113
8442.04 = 8.846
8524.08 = 9.512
